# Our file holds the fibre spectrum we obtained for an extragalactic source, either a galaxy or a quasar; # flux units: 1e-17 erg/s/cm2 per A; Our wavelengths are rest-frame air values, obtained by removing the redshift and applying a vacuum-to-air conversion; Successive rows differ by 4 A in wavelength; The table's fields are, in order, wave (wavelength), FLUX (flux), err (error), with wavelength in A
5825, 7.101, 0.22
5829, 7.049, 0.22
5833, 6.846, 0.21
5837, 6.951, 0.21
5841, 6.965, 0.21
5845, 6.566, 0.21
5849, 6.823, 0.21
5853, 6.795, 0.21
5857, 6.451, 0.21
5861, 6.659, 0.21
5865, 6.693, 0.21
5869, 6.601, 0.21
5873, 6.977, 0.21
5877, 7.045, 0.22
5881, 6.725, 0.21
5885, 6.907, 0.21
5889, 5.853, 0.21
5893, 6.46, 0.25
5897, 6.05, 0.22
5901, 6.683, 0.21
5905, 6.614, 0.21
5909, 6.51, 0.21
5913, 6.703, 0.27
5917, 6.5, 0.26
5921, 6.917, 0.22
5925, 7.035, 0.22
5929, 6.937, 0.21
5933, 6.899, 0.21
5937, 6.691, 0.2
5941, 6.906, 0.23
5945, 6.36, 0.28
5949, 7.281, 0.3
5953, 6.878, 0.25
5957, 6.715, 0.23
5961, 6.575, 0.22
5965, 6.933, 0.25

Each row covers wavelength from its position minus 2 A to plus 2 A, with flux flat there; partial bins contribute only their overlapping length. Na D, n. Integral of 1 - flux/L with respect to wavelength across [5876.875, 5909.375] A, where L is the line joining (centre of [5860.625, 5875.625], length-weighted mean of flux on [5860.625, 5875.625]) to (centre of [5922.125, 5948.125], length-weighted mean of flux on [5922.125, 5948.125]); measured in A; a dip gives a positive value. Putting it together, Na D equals 1.30 A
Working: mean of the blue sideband 6.75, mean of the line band 6.51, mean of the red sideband 6.83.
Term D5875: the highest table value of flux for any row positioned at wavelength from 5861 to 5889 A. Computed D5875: 7.045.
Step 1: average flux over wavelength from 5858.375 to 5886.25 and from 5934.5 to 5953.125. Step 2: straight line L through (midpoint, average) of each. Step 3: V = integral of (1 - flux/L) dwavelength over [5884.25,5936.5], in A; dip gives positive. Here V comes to 1.5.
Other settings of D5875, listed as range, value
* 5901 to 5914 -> 6.703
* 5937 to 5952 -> 7.281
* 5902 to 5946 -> 7.035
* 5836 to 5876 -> 6.977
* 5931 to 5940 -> 6.899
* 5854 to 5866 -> 6.693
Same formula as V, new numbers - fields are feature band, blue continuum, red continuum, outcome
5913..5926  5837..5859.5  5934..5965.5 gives 0.0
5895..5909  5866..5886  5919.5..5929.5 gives 0.9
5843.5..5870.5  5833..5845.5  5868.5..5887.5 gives 0.8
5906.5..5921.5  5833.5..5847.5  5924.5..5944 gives 0.5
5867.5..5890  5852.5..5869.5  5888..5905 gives -0.8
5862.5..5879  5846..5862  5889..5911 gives -0.6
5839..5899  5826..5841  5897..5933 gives 1.9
